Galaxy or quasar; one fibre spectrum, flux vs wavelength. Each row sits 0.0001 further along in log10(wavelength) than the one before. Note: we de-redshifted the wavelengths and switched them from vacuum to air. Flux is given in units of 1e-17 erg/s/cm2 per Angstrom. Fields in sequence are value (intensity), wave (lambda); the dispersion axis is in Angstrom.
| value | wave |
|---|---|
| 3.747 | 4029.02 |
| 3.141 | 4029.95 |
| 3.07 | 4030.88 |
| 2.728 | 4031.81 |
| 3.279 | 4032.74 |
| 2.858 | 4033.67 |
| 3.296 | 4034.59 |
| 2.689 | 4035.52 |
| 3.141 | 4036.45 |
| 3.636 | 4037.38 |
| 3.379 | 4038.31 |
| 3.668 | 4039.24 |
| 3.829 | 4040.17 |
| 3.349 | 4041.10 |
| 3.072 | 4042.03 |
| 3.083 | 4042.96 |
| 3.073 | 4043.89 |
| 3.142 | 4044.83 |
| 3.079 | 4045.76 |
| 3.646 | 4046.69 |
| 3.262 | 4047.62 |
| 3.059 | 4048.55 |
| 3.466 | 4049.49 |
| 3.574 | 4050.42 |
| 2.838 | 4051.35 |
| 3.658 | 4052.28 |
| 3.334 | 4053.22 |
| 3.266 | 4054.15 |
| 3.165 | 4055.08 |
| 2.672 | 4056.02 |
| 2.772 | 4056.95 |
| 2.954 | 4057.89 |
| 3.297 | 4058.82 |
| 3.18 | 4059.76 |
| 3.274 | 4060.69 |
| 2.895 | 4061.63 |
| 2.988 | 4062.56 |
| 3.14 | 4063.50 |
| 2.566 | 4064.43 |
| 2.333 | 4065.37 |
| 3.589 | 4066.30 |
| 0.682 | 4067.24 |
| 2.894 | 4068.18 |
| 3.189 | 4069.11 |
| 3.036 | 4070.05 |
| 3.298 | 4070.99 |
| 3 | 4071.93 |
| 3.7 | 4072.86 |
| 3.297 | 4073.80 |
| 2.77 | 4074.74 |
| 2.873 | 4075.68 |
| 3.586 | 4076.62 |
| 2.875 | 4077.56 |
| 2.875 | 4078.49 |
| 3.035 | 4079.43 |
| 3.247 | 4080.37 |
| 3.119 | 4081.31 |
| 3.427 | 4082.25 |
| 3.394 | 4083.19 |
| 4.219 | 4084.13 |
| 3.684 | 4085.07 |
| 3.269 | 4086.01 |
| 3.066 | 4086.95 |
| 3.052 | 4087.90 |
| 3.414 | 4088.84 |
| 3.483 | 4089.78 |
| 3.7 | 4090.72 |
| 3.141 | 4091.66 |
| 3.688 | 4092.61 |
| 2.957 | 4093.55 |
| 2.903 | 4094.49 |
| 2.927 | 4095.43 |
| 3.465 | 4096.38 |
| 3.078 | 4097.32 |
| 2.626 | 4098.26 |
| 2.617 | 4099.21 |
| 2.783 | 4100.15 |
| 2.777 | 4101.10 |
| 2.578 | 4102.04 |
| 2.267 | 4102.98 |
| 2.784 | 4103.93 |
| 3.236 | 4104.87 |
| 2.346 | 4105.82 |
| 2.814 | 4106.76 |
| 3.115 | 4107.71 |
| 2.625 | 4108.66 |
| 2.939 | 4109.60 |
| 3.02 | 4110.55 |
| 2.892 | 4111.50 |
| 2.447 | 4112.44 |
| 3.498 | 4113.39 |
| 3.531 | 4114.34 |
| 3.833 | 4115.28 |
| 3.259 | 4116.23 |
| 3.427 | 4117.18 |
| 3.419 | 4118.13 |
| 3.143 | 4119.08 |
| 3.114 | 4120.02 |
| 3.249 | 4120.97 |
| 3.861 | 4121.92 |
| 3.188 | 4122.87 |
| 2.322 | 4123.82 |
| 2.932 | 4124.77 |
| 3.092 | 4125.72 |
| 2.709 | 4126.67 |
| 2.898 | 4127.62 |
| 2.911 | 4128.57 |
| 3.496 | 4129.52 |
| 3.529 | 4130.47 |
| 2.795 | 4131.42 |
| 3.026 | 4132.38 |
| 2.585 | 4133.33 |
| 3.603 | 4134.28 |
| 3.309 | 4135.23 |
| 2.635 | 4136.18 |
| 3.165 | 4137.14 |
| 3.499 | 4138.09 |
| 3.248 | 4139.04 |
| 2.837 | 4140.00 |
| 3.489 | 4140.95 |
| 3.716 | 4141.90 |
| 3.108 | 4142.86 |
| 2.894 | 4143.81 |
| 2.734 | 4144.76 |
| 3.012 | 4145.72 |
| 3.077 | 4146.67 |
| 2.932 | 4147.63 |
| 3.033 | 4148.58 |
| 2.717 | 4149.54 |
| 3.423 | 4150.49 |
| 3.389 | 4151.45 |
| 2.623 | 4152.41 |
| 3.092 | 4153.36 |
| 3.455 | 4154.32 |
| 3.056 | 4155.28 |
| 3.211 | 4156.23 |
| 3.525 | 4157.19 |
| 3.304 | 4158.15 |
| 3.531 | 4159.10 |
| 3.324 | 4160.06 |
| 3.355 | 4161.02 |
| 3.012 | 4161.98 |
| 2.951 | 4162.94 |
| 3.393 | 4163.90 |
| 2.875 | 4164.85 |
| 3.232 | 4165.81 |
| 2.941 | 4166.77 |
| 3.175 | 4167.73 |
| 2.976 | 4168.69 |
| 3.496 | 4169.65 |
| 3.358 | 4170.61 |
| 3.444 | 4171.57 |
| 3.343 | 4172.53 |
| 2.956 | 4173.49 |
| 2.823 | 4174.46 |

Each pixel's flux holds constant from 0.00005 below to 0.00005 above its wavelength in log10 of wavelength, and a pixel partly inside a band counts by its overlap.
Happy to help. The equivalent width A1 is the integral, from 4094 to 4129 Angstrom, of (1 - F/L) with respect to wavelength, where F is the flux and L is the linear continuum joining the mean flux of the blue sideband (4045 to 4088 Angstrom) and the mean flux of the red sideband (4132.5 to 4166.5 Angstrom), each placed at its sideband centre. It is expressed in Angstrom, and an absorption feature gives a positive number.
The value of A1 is 1.6 Angstrom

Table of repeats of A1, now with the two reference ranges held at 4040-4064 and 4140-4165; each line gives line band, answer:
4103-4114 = 1.1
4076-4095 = -0.7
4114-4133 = -0.1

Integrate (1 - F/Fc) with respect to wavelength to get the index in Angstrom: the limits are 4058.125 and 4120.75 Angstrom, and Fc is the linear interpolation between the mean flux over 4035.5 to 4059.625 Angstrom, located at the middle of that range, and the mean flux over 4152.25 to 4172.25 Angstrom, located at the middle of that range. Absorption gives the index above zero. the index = 3.1 Angstrom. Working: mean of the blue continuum 3.24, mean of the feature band 3.07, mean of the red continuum 3.22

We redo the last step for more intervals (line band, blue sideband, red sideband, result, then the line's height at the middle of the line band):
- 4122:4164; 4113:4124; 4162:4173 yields 1.9 Angstrom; 3.27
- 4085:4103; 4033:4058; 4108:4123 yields 0.8 Angstrom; 3.22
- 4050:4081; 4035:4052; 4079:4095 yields 2.7 Angstrom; 3.31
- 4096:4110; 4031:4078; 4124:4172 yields 1.5 Angstrom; 3.12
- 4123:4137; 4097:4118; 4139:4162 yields 0.3 Angstrom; 3.06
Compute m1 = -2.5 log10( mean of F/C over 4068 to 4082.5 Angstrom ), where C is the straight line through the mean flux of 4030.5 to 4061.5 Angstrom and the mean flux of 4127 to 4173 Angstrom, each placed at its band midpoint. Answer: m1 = 0.017 mag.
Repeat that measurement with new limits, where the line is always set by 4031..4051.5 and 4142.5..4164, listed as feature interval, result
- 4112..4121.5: -0.04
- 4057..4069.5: 0.14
